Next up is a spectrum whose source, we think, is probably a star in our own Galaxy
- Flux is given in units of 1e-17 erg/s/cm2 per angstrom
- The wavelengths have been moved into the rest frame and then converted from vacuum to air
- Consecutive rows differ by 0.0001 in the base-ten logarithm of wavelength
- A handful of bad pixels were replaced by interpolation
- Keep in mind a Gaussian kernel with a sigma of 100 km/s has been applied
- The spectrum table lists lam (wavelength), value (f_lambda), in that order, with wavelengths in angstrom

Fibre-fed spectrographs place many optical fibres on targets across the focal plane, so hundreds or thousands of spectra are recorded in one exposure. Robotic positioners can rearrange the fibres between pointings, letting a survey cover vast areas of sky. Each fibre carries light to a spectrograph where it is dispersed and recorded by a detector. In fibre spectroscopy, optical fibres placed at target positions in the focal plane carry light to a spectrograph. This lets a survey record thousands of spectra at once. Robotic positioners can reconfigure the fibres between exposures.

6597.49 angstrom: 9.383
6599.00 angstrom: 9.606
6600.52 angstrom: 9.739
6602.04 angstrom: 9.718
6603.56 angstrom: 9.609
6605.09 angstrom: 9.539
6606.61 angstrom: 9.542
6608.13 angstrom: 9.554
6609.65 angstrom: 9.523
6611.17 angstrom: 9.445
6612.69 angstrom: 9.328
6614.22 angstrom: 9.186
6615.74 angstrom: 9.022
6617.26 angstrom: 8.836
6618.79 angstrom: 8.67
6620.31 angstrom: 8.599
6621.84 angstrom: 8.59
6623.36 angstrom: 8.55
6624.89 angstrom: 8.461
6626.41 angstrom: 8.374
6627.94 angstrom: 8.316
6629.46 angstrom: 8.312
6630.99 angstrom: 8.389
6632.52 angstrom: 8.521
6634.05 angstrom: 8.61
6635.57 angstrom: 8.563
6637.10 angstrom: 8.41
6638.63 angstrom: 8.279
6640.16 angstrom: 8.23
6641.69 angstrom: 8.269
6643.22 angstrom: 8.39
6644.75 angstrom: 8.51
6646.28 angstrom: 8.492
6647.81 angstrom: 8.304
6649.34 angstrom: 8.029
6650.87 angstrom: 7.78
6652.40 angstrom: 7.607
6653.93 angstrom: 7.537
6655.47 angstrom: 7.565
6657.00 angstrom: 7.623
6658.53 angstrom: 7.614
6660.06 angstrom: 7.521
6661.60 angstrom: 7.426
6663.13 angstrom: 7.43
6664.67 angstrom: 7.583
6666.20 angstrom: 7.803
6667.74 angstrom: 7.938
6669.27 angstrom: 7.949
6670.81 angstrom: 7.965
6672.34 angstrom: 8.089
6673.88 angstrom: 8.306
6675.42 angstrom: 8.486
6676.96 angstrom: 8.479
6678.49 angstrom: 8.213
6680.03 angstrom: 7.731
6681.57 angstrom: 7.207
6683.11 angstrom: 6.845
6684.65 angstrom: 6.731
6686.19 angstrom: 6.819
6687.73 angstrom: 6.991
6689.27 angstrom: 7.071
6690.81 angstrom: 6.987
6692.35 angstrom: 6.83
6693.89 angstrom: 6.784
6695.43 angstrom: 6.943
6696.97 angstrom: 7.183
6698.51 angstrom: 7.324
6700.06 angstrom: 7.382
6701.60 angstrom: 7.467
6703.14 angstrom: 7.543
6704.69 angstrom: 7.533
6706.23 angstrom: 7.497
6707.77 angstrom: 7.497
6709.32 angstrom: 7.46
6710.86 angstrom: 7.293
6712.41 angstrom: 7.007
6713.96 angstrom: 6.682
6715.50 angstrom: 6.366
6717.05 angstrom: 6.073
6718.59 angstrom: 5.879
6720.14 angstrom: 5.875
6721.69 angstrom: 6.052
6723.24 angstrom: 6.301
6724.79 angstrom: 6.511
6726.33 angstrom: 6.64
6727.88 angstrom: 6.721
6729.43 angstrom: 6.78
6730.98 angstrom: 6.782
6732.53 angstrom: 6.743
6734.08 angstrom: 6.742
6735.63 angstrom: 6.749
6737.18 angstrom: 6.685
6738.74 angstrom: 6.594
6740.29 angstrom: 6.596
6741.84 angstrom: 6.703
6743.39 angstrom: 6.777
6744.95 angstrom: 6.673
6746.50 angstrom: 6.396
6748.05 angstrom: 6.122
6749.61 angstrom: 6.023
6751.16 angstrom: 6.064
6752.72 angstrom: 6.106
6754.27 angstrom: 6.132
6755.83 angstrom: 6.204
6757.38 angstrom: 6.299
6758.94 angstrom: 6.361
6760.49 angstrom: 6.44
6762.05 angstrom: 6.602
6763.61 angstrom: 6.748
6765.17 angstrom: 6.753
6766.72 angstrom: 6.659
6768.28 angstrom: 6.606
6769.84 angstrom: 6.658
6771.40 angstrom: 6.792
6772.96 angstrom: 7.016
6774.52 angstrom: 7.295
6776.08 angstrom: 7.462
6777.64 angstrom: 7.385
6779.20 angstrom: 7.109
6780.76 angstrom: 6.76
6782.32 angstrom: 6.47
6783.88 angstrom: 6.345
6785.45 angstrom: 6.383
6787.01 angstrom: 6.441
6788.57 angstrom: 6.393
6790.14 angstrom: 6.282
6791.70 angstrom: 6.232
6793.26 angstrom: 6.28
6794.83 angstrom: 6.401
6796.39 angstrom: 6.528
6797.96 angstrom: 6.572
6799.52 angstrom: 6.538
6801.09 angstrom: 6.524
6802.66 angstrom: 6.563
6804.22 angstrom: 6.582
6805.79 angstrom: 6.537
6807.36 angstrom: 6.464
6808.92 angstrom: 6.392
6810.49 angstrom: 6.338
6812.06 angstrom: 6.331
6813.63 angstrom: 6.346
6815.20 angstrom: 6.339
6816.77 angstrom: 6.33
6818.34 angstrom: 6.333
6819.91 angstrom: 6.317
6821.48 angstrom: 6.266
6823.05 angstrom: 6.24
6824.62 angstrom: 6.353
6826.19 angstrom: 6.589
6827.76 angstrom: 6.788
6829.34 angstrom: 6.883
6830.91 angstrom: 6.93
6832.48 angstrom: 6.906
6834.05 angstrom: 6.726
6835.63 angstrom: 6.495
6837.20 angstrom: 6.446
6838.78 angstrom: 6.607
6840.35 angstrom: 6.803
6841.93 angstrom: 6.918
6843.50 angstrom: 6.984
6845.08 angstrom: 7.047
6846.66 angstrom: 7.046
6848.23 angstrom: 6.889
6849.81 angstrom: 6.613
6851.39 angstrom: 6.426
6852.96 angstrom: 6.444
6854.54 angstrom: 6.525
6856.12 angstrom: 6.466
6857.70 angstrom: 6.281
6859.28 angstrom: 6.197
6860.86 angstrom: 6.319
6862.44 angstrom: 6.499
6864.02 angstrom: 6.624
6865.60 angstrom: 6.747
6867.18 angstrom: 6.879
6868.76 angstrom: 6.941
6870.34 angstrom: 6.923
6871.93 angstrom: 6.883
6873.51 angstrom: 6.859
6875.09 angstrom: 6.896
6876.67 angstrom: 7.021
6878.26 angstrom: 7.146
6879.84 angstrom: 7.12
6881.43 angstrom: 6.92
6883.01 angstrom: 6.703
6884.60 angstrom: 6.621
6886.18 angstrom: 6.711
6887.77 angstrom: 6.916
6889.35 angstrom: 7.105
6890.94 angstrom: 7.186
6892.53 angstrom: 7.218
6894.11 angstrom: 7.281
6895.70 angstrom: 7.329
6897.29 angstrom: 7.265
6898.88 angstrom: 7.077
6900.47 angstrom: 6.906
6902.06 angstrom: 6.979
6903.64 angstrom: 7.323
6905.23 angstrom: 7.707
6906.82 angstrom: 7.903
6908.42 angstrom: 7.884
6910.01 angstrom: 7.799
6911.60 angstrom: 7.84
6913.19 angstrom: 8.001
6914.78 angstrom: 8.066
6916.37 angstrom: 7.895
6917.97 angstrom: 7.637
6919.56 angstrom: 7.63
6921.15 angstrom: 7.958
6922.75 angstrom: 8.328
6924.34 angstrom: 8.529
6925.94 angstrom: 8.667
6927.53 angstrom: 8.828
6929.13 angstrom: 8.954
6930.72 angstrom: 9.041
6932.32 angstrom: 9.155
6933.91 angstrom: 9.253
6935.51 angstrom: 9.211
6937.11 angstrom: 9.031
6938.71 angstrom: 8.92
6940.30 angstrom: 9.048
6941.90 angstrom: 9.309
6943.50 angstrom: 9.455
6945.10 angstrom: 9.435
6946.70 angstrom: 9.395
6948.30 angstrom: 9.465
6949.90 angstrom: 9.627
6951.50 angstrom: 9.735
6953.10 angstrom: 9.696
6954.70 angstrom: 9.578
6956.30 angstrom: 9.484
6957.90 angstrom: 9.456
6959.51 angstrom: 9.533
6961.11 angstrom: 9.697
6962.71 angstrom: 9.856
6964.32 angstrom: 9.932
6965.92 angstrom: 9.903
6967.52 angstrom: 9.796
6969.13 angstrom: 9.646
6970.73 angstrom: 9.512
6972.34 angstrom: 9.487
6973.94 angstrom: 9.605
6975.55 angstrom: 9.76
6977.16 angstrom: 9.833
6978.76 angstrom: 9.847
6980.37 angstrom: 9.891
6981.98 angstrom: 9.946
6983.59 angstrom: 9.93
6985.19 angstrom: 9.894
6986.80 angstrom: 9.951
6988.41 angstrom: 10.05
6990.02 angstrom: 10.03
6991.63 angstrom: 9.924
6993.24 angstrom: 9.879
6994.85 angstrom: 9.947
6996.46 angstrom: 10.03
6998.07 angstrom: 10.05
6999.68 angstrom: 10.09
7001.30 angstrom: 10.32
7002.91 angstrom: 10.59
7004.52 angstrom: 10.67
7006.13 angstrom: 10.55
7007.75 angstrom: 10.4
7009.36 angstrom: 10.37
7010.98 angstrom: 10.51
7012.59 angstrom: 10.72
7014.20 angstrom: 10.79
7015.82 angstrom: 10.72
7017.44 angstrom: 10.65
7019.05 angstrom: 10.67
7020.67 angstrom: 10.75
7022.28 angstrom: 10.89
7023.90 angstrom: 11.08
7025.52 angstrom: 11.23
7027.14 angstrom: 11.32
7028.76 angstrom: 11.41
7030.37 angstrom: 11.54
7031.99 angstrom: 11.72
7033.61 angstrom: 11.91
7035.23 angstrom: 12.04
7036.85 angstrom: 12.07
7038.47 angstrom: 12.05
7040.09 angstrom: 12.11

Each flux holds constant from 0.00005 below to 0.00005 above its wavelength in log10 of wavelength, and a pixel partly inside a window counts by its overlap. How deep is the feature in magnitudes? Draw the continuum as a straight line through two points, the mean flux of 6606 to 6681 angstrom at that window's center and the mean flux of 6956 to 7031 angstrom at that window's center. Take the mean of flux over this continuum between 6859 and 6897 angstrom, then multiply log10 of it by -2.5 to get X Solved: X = 0.359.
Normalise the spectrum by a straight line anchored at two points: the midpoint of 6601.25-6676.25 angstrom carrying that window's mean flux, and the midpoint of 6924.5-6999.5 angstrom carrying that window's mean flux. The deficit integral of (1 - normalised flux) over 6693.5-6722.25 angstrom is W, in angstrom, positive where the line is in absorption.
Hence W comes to 5.7 angstrom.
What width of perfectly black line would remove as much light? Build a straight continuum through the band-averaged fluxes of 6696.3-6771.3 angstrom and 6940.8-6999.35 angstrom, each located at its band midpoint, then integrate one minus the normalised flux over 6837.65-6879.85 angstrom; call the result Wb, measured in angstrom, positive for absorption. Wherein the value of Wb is 7.9 angstrom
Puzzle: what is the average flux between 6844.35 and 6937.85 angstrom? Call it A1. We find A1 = 7.39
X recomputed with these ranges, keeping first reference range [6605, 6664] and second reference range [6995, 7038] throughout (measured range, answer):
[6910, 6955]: 0.17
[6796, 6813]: 0.42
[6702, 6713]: 0.20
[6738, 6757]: 0.39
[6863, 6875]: 0.41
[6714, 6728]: 0.39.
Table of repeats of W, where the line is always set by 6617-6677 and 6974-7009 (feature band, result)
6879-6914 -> 8.4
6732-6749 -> 4.0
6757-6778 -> 4.8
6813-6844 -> 8.7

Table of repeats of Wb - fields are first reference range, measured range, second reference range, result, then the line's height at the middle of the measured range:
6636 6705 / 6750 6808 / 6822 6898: 4.85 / 7.16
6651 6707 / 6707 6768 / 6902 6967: 9.88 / 7.81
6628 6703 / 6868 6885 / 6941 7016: 4.23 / 9.21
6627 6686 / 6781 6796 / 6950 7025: 4.14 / 8.81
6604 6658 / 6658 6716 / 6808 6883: 4.51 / 8.05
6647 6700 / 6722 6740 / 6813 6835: 1.30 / 7.16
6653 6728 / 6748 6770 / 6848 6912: 2.32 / 7.14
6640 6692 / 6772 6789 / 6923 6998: 3.24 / 8.44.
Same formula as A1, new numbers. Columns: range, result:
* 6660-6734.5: 7.17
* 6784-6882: 6.6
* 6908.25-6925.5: 7.98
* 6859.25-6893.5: 6.86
